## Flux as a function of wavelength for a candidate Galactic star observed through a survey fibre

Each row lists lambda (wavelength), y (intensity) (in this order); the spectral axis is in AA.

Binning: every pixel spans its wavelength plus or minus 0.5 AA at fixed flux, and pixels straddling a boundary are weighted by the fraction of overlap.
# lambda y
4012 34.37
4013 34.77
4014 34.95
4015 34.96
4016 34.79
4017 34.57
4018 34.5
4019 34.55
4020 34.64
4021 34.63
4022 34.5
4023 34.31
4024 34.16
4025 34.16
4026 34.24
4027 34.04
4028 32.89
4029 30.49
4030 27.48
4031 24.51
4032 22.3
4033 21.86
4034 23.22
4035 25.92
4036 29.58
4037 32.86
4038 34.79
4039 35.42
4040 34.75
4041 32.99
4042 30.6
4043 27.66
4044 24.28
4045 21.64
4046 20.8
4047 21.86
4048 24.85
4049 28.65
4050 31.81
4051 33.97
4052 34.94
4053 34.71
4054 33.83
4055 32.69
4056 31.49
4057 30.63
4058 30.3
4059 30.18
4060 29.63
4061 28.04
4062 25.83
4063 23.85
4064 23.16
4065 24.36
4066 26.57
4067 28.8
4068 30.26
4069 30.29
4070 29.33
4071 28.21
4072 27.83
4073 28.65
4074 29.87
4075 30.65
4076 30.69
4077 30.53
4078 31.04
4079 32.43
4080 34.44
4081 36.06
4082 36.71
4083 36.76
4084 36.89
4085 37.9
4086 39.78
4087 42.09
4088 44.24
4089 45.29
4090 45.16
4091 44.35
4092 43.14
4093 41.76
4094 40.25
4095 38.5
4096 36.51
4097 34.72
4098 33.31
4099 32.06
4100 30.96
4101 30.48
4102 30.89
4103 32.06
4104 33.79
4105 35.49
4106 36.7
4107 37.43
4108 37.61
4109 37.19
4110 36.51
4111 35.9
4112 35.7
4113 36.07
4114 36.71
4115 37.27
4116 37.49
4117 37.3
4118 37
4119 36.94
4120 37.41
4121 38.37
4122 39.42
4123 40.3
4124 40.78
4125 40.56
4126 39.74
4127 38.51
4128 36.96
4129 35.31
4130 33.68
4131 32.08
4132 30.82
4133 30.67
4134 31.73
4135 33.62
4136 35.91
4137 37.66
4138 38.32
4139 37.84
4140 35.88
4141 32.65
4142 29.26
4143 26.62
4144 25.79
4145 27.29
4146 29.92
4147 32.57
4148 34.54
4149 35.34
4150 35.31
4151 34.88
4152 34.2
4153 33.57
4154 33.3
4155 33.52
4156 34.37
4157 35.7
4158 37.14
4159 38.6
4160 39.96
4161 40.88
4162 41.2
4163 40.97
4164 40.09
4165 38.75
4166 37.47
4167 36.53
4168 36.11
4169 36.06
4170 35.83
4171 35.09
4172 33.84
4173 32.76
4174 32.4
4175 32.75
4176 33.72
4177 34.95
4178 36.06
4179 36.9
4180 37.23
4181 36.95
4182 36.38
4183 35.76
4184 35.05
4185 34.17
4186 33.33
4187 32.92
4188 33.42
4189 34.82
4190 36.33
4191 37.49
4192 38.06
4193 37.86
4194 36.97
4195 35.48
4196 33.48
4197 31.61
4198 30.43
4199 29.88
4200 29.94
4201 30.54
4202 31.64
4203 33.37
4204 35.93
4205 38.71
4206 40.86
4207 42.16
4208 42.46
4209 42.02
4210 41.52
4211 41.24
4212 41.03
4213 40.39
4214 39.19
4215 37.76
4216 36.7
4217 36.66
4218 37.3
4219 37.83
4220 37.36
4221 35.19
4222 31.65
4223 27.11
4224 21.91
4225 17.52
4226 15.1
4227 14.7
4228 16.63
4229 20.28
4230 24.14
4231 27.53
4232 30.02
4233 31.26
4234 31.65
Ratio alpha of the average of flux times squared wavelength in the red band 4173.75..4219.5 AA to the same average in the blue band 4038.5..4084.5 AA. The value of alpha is 1.29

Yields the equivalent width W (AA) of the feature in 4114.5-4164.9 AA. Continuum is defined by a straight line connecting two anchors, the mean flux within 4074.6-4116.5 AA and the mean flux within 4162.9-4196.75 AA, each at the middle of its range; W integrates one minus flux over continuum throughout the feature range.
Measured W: 0.7 AA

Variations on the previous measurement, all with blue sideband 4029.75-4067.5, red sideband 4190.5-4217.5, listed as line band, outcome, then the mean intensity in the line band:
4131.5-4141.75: -0.4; 34.4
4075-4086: -1.5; 34.4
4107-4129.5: -3.8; 37.7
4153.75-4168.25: -1.4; 37.7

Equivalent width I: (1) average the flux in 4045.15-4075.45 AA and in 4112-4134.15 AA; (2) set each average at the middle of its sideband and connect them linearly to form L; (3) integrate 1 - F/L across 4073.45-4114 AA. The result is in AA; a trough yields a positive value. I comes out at -4.1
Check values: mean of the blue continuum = 28.8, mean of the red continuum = 36.7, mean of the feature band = 36.3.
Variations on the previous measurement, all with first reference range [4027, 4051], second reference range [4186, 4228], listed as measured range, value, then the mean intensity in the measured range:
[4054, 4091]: -3.9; 32.4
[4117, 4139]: -3.7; 36.5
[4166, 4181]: -1.0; 35.2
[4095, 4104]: -0.8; 33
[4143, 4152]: 0.1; 31.8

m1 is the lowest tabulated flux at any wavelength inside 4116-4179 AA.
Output 25.79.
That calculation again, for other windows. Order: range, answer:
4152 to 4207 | 29.88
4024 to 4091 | 20.8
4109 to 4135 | 30.67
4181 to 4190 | 32.92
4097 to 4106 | 30.48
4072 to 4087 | 27.83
